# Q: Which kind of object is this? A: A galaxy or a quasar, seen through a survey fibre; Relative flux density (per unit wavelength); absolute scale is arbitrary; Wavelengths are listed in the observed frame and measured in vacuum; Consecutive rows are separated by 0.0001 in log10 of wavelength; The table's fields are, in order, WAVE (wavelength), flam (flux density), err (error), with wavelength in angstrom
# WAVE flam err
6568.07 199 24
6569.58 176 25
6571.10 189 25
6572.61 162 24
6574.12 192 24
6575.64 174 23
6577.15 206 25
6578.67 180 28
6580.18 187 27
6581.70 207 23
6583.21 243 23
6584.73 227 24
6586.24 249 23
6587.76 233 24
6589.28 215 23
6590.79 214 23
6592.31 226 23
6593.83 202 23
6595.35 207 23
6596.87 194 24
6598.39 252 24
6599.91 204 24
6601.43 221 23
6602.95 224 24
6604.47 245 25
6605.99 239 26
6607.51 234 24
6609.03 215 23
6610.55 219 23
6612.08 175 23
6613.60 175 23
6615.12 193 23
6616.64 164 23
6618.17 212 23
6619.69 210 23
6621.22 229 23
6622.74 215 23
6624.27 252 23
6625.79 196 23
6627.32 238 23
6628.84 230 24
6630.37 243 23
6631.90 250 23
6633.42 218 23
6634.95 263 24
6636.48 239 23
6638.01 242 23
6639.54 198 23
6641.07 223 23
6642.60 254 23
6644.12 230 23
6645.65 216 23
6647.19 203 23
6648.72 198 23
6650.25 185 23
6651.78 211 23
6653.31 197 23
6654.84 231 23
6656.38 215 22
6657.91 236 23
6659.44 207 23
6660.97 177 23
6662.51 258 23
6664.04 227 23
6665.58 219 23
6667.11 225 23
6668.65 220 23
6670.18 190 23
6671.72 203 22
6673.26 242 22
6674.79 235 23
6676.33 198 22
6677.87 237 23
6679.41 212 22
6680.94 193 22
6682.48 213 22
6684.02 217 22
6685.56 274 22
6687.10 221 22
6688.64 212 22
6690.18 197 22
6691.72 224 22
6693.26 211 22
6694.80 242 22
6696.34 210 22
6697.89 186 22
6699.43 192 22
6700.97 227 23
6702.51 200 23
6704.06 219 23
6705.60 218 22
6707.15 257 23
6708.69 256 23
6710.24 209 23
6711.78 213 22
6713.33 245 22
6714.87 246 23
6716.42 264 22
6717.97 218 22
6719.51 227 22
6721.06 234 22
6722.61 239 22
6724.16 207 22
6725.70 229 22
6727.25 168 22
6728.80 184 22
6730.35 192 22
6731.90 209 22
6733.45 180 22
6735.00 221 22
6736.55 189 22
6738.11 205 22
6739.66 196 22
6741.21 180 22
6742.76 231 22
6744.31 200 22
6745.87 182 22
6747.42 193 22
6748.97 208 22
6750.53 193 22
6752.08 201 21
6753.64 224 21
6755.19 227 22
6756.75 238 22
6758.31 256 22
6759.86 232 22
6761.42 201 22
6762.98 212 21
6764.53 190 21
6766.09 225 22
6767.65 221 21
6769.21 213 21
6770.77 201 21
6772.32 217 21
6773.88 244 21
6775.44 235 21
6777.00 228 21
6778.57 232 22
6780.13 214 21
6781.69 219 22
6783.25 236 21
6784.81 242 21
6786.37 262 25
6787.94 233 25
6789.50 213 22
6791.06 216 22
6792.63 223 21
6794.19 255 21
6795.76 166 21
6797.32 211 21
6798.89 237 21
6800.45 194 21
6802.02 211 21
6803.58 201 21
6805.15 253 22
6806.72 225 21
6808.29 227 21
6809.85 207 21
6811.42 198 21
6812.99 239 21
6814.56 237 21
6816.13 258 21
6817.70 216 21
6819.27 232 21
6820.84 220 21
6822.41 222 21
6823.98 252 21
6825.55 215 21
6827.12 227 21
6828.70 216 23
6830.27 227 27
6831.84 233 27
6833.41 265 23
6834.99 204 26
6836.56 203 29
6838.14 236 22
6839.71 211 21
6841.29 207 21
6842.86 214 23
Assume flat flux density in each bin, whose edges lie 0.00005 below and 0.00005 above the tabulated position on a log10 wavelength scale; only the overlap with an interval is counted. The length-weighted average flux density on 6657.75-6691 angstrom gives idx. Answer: 218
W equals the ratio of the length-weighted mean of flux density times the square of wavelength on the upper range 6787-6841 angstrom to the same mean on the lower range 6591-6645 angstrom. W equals 1.1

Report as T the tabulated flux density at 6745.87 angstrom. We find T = 182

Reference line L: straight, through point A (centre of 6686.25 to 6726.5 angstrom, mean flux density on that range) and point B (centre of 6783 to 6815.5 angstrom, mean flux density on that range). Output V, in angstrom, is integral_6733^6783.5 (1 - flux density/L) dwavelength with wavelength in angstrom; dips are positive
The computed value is 2.20 angstrom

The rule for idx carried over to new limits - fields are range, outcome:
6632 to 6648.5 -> 228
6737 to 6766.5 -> 210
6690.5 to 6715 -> 221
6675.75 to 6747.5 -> 215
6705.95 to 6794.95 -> 219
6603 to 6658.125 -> 219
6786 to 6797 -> 222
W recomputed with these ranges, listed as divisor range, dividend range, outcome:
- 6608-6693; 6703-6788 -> 1.03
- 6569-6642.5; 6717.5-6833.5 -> 1.07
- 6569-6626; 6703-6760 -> 1.07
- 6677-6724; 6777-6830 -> 1.04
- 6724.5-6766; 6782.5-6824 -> 1.11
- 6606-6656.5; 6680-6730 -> 1.03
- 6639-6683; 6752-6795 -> 1.08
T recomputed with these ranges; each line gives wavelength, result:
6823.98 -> 252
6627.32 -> 238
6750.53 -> 193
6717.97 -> 218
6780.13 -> 214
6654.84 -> 231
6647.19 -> 203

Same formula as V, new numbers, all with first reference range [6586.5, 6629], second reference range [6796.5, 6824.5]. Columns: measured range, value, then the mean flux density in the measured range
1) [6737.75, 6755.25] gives 1.5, 202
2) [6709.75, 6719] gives -0.5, 233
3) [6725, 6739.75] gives 1.6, 197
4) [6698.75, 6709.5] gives -0.2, 224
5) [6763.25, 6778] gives 0.2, 219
